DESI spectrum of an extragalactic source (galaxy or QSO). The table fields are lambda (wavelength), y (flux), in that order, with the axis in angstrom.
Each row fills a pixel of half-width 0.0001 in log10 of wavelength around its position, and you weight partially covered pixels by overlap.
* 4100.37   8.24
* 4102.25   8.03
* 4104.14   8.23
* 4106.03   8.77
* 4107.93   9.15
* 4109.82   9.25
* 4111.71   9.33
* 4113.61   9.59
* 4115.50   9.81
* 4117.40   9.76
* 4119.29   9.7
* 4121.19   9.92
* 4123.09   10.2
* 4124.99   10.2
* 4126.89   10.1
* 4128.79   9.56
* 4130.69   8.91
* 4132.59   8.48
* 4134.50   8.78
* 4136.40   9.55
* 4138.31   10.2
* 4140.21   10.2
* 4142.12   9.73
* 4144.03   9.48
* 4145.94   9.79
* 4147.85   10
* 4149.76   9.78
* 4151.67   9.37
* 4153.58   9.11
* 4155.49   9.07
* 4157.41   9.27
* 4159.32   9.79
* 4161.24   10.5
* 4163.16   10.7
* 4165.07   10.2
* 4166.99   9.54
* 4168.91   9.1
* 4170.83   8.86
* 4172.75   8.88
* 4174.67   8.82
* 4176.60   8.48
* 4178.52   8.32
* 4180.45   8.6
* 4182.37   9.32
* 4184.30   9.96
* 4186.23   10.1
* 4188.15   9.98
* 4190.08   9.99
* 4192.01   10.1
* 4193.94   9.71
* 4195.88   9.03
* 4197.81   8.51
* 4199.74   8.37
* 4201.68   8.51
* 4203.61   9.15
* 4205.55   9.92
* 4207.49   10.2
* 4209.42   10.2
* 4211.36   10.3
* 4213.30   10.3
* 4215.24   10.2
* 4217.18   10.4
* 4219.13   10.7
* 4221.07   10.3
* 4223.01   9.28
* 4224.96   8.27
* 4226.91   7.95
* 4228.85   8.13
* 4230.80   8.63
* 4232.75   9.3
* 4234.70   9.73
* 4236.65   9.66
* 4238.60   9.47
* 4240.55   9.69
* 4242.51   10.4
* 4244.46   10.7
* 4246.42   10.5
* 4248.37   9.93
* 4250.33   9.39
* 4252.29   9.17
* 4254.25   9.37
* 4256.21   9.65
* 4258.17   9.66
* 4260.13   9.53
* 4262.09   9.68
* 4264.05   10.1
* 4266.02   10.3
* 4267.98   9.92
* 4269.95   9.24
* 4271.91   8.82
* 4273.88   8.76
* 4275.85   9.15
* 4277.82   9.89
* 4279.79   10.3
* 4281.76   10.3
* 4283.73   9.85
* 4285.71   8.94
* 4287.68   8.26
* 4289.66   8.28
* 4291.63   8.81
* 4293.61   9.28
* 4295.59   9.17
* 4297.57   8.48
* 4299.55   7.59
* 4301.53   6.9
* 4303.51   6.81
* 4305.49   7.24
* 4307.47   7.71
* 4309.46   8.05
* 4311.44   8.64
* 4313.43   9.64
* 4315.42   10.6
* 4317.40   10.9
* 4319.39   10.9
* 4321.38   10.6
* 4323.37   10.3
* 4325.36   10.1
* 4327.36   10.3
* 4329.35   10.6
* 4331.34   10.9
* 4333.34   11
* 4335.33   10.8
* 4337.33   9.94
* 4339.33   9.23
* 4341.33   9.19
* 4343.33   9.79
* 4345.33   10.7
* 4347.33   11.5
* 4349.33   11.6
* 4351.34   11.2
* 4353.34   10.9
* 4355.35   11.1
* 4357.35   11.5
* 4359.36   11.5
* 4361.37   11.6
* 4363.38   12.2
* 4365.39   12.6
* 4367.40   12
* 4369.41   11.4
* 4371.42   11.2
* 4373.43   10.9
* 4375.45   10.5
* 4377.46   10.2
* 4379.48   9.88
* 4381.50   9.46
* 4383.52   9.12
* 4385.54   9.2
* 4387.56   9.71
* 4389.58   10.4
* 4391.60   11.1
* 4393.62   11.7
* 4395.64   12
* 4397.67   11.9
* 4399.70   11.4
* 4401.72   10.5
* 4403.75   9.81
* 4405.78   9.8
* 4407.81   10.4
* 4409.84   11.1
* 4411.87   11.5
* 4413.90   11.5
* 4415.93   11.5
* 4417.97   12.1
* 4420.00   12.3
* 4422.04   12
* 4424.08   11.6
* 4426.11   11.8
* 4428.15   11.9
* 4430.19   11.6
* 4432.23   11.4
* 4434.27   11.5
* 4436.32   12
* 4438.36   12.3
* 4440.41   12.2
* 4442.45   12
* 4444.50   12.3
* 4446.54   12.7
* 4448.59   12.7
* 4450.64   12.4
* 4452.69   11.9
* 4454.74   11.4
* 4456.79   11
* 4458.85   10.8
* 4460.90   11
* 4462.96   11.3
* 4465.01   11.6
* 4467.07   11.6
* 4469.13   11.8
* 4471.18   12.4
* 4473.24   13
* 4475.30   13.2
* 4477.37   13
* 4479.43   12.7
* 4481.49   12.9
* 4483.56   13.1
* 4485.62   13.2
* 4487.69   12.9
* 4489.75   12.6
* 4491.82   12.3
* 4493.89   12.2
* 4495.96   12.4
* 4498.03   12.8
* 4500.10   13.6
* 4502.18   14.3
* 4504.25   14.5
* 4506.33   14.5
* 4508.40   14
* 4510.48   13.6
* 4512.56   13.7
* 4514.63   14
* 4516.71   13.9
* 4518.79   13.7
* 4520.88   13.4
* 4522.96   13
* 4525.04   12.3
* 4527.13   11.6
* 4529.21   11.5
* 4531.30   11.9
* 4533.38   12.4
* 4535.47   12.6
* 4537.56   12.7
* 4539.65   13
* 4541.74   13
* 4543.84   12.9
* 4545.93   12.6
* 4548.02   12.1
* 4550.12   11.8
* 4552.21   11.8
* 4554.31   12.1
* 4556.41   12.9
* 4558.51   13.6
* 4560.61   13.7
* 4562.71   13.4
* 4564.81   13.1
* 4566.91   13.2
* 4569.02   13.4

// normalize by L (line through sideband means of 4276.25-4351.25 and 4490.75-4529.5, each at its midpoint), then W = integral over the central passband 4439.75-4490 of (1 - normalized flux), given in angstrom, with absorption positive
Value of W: 0.7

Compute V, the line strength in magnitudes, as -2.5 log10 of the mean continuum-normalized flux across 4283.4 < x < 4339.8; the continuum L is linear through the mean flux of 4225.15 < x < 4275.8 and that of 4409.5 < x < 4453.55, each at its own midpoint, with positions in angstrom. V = 0.11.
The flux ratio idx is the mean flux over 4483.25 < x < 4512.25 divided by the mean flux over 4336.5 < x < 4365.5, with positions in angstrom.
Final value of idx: 1.22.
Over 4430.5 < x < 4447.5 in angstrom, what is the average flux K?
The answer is 12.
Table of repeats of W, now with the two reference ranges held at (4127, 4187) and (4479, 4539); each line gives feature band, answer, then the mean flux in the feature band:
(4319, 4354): 2.36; 10.5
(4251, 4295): 5.00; 9.42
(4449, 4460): 0.82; 11.6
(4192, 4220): 0.72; 9.69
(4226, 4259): 2.64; 9.49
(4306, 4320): 2.12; 9.38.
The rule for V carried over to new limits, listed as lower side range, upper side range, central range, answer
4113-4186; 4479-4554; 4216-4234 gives 0.11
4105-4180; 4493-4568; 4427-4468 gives 0.04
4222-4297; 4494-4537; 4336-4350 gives 0.04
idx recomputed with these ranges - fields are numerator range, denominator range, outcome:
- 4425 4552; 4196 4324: 1.34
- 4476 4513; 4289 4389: 1.32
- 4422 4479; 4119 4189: 1.25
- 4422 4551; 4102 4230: 1.32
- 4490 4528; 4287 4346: 1.42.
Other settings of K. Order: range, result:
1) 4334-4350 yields 10.3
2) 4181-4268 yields 9.63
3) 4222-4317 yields 9.16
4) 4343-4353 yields 11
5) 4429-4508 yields 12.4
